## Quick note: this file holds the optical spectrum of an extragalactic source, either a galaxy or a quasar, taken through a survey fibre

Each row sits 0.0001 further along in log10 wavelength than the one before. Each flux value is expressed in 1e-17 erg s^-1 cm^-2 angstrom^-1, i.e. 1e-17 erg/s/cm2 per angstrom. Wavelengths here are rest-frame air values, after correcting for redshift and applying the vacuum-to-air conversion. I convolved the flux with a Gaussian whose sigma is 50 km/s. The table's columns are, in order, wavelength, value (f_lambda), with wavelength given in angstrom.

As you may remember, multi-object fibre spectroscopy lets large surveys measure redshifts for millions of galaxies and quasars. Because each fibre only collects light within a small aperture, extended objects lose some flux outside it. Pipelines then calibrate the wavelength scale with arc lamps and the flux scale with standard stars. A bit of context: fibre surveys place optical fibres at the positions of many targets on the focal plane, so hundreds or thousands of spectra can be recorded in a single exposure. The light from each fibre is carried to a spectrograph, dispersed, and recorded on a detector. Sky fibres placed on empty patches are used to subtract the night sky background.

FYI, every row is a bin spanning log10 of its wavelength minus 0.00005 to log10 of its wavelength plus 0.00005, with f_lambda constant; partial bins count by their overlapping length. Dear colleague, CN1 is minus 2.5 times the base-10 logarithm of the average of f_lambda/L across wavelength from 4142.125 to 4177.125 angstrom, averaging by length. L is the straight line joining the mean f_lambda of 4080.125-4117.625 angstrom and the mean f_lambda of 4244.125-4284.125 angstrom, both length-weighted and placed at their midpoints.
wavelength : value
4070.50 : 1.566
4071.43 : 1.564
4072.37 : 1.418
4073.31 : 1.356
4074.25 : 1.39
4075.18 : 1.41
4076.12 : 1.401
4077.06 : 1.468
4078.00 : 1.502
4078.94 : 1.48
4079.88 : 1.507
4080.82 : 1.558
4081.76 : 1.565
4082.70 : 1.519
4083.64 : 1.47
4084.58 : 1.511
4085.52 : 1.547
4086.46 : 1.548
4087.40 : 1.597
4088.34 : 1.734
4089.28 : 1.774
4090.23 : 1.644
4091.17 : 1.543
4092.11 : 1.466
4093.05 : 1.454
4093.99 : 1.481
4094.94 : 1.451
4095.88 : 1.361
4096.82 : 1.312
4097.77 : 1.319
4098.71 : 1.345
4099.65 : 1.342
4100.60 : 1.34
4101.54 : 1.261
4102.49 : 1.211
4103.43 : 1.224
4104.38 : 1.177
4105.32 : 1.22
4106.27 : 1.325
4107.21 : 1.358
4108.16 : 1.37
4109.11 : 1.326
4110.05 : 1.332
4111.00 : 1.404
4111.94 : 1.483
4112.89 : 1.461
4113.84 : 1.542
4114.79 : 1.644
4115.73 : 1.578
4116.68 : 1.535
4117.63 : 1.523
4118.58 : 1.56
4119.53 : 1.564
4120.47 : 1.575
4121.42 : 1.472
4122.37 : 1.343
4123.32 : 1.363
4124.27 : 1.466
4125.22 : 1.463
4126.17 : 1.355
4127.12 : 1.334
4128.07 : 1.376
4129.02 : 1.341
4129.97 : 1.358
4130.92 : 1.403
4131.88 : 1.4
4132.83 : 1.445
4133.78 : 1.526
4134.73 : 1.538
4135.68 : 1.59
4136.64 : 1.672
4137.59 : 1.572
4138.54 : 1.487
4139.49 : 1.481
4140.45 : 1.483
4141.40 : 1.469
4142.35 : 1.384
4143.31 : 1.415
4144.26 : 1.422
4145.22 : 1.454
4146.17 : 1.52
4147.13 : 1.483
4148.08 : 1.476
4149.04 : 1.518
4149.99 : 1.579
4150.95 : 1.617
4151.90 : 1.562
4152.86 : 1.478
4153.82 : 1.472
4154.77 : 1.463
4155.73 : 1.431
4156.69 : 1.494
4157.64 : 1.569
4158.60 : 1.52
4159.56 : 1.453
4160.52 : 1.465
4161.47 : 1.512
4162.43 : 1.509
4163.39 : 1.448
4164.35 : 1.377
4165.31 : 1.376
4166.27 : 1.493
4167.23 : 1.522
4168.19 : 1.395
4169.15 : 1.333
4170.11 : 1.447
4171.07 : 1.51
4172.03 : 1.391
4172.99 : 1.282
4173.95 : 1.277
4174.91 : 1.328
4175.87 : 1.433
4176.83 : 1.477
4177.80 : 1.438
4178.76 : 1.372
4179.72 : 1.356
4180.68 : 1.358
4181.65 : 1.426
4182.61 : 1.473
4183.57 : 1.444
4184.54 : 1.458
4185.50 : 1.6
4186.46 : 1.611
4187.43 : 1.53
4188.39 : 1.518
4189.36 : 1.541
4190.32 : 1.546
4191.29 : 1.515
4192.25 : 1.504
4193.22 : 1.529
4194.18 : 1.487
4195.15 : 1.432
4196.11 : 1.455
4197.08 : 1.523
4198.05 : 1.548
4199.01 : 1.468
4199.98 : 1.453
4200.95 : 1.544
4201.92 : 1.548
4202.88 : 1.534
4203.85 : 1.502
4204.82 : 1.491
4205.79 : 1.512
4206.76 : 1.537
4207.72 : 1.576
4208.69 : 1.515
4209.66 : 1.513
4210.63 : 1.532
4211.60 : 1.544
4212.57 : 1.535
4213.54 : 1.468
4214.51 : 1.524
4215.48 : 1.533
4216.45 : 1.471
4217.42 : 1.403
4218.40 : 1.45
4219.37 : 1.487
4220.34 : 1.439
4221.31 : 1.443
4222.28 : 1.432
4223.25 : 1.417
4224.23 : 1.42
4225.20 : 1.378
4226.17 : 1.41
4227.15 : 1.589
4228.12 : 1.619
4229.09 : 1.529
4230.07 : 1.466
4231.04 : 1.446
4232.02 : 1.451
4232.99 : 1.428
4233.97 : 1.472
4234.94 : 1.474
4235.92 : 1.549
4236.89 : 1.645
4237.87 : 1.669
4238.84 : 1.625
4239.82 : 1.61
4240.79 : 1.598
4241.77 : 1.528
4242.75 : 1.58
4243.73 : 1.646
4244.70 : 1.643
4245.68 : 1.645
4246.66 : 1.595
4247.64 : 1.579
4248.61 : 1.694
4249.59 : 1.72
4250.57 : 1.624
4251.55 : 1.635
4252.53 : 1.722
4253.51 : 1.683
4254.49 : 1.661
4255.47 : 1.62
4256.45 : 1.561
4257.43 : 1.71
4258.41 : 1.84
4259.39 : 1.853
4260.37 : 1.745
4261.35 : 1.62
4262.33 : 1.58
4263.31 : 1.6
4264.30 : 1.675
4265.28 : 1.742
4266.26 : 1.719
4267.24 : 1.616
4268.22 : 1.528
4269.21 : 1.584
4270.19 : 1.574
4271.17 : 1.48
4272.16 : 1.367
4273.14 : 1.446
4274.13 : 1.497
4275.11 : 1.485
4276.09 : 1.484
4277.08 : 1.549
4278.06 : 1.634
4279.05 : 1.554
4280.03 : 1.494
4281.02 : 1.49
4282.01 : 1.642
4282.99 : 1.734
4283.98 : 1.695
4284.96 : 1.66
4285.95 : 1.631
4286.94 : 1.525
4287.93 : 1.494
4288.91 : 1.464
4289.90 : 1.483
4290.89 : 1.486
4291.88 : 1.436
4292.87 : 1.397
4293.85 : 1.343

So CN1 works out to 0.04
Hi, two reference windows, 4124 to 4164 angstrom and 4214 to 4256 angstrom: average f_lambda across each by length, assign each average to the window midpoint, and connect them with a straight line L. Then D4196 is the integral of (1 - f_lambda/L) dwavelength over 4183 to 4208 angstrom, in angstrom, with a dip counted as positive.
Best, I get 0.0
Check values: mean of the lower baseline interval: 1.48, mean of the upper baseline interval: 1.55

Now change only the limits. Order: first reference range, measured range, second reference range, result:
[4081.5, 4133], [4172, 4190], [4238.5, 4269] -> 1.23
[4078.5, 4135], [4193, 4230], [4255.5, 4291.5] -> 1.01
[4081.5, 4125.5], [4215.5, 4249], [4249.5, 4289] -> 1.04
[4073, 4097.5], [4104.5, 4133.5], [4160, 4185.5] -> 0.84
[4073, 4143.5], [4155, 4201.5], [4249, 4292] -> 1.63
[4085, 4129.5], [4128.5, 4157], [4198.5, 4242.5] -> -0.52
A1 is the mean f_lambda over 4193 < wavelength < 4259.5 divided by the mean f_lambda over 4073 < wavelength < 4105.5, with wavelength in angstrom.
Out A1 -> 1.07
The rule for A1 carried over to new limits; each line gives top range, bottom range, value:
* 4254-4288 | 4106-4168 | 1.09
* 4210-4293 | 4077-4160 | 1.07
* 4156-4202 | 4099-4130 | 1.04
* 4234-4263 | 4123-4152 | 1.12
